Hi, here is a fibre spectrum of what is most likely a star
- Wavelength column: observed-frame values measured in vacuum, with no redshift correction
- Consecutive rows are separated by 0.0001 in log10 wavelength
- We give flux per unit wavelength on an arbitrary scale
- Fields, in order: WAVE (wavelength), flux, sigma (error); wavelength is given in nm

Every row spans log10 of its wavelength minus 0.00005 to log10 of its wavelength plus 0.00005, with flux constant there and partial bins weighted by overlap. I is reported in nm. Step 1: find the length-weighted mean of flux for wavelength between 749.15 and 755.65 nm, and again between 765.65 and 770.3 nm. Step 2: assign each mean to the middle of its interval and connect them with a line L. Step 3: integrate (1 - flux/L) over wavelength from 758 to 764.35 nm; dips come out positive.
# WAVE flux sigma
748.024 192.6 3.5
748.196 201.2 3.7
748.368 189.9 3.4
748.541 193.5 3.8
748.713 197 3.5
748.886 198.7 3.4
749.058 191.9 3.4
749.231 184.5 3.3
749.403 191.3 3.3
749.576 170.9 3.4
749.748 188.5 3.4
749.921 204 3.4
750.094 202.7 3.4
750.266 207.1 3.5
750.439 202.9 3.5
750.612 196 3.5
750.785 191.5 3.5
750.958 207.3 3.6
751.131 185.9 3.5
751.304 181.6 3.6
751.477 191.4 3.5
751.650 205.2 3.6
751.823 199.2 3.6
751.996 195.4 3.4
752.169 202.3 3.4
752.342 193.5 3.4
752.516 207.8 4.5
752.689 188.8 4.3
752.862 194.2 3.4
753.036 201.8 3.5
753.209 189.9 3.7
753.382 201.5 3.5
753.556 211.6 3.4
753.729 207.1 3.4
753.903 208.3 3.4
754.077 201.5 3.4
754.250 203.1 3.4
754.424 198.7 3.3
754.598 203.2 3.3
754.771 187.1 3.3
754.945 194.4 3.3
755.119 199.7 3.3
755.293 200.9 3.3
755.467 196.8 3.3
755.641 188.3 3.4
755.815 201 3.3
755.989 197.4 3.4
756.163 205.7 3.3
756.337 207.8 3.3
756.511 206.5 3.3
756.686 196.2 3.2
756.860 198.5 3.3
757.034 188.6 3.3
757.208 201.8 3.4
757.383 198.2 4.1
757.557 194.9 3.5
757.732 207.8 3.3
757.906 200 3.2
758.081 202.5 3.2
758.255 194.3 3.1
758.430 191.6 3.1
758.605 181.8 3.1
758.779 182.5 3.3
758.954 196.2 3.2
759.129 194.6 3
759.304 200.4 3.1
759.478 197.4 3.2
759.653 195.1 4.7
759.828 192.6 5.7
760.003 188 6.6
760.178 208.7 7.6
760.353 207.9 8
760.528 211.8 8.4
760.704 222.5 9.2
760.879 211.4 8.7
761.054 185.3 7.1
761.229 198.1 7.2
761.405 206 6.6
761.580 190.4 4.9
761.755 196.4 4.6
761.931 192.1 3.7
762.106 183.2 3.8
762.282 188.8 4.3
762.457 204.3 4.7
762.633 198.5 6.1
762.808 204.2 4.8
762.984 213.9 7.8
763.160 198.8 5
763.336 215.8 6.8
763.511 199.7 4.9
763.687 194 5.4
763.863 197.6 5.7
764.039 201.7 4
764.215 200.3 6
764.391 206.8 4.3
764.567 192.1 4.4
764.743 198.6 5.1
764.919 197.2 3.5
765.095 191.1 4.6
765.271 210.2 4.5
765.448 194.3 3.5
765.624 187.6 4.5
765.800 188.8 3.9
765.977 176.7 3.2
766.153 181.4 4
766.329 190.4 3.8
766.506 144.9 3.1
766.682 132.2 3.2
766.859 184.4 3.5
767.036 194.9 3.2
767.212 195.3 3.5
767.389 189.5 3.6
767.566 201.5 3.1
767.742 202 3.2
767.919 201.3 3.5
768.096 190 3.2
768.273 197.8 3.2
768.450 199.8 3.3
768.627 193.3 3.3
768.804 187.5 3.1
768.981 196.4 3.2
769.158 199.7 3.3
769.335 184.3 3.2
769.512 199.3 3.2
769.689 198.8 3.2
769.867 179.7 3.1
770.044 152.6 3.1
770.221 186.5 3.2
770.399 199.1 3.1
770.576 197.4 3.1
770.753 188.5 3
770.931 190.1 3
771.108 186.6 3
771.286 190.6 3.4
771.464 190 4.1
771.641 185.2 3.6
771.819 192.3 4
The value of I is -0.25 nm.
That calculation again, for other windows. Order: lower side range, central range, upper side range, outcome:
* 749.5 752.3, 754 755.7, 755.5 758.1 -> 0.007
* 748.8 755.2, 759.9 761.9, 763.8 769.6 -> -0.088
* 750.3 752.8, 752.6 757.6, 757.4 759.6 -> -0.080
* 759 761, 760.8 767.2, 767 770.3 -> 0.148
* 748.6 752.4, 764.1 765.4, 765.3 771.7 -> -0.068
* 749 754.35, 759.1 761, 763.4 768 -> -0.093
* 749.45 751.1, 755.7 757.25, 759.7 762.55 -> -0.018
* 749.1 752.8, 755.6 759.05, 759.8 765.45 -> 0.012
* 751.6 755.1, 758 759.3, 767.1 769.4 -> 0.038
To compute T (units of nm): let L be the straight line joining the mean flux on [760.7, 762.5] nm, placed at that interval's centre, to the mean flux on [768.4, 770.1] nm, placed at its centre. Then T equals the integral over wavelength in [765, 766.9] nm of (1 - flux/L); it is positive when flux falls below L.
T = 0.12 nm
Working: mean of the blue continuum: 197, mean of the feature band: 180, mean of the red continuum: 190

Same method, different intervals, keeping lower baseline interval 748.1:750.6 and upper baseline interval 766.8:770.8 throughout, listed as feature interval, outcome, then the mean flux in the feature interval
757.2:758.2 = -0.04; 201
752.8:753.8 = -0.04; 201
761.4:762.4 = 0.01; 192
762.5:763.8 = -0.07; 203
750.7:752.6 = -0.02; 196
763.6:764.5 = -0.03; 200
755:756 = -0.02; 197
